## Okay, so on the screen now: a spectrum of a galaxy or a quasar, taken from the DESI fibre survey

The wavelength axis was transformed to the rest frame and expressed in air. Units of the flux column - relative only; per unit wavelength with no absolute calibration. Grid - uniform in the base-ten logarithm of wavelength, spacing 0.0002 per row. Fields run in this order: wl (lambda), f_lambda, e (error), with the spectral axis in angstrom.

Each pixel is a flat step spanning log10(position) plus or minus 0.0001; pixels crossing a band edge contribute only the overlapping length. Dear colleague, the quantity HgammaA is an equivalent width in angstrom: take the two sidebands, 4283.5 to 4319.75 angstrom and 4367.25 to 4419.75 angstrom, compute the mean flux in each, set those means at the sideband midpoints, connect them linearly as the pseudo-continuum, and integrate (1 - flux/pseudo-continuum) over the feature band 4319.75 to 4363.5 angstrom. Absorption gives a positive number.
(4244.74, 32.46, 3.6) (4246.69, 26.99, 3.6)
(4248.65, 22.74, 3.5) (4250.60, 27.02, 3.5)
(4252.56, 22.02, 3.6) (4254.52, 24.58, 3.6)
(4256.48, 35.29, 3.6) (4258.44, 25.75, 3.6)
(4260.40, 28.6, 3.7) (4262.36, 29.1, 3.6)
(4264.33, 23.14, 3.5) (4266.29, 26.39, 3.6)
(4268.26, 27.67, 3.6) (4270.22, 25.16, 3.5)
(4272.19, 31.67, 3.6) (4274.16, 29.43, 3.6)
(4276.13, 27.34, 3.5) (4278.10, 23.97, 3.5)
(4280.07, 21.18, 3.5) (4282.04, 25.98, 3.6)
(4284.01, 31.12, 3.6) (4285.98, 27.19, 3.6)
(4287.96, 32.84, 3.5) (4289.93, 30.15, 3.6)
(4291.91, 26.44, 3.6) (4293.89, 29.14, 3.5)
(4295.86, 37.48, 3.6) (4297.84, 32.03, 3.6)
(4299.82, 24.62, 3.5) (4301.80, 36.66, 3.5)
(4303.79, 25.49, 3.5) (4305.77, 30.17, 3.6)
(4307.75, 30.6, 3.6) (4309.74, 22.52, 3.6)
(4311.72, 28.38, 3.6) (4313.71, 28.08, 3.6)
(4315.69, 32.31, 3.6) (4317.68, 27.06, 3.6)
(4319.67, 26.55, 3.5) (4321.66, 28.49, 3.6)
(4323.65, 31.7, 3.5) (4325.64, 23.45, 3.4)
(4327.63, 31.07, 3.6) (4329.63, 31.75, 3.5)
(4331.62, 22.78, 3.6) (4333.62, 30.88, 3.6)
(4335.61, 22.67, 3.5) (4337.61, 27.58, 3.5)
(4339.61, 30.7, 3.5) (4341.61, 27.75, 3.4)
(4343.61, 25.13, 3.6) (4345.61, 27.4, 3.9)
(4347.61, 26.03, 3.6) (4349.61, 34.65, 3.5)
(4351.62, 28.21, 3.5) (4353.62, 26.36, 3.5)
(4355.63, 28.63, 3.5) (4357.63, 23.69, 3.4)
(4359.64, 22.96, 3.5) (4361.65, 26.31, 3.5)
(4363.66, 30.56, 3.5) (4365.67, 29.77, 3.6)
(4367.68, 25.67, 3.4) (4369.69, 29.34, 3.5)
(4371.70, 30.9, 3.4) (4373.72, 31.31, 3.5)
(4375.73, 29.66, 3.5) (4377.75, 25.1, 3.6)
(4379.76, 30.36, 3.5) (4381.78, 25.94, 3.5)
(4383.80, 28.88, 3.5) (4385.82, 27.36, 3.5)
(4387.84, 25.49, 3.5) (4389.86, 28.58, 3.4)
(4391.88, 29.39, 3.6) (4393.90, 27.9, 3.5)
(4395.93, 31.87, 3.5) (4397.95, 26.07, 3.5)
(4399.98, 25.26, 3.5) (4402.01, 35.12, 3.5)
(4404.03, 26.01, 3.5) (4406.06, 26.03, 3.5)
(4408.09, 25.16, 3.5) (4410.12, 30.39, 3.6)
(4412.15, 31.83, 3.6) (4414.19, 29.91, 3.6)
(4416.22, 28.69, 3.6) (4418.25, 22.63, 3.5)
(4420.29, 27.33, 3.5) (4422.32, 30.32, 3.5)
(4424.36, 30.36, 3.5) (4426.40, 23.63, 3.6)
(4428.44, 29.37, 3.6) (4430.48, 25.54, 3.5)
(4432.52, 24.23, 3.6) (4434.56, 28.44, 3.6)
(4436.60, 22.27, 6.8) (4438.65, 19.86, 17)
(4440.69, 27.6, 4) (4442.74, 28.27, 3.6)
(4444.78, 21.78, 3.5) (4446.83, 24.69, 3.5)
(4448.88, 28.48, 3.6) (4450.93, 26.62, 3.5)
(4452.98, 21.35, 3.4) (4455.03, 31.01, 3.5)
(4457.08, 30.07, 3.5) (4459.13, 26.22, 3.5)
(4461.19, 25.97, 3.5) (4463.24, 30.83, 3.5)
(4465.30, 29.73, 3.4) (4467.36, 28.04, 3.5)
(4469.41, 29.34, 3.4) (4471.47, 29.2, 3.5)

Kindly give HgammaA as 2.1 angstrom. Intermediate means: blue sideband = 29.5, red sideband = 28.3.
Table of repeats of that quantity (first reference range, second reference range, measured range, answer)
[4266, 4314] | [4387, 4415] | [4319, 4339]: 0.52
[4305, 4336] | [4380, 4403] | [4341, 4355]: 0.14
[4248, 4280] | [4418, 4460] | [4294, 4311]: -2.06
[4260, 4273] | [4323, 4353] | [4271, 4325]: -2.29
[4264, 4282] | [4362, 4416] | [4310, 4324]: -0.67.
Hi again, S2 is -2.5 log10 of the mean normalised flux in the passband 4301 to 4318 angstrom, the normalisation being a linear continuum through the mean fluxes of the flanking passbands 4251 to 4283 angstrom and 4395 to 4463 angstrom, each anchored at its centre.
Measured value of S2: -0.086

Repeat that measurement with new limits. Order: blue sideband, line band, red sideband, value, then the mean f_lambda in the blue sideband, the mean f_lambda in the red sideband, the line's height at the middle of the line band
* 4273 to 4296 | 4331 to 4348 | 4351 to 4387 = 0.04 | 28.2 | 27.8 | 28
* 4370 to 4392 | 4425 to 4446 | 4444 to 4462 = 0.07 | 28.4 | 26.3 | 26.8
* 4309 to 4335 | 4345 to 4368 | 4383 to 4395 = 0.02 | 28.1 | 27.9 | 28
